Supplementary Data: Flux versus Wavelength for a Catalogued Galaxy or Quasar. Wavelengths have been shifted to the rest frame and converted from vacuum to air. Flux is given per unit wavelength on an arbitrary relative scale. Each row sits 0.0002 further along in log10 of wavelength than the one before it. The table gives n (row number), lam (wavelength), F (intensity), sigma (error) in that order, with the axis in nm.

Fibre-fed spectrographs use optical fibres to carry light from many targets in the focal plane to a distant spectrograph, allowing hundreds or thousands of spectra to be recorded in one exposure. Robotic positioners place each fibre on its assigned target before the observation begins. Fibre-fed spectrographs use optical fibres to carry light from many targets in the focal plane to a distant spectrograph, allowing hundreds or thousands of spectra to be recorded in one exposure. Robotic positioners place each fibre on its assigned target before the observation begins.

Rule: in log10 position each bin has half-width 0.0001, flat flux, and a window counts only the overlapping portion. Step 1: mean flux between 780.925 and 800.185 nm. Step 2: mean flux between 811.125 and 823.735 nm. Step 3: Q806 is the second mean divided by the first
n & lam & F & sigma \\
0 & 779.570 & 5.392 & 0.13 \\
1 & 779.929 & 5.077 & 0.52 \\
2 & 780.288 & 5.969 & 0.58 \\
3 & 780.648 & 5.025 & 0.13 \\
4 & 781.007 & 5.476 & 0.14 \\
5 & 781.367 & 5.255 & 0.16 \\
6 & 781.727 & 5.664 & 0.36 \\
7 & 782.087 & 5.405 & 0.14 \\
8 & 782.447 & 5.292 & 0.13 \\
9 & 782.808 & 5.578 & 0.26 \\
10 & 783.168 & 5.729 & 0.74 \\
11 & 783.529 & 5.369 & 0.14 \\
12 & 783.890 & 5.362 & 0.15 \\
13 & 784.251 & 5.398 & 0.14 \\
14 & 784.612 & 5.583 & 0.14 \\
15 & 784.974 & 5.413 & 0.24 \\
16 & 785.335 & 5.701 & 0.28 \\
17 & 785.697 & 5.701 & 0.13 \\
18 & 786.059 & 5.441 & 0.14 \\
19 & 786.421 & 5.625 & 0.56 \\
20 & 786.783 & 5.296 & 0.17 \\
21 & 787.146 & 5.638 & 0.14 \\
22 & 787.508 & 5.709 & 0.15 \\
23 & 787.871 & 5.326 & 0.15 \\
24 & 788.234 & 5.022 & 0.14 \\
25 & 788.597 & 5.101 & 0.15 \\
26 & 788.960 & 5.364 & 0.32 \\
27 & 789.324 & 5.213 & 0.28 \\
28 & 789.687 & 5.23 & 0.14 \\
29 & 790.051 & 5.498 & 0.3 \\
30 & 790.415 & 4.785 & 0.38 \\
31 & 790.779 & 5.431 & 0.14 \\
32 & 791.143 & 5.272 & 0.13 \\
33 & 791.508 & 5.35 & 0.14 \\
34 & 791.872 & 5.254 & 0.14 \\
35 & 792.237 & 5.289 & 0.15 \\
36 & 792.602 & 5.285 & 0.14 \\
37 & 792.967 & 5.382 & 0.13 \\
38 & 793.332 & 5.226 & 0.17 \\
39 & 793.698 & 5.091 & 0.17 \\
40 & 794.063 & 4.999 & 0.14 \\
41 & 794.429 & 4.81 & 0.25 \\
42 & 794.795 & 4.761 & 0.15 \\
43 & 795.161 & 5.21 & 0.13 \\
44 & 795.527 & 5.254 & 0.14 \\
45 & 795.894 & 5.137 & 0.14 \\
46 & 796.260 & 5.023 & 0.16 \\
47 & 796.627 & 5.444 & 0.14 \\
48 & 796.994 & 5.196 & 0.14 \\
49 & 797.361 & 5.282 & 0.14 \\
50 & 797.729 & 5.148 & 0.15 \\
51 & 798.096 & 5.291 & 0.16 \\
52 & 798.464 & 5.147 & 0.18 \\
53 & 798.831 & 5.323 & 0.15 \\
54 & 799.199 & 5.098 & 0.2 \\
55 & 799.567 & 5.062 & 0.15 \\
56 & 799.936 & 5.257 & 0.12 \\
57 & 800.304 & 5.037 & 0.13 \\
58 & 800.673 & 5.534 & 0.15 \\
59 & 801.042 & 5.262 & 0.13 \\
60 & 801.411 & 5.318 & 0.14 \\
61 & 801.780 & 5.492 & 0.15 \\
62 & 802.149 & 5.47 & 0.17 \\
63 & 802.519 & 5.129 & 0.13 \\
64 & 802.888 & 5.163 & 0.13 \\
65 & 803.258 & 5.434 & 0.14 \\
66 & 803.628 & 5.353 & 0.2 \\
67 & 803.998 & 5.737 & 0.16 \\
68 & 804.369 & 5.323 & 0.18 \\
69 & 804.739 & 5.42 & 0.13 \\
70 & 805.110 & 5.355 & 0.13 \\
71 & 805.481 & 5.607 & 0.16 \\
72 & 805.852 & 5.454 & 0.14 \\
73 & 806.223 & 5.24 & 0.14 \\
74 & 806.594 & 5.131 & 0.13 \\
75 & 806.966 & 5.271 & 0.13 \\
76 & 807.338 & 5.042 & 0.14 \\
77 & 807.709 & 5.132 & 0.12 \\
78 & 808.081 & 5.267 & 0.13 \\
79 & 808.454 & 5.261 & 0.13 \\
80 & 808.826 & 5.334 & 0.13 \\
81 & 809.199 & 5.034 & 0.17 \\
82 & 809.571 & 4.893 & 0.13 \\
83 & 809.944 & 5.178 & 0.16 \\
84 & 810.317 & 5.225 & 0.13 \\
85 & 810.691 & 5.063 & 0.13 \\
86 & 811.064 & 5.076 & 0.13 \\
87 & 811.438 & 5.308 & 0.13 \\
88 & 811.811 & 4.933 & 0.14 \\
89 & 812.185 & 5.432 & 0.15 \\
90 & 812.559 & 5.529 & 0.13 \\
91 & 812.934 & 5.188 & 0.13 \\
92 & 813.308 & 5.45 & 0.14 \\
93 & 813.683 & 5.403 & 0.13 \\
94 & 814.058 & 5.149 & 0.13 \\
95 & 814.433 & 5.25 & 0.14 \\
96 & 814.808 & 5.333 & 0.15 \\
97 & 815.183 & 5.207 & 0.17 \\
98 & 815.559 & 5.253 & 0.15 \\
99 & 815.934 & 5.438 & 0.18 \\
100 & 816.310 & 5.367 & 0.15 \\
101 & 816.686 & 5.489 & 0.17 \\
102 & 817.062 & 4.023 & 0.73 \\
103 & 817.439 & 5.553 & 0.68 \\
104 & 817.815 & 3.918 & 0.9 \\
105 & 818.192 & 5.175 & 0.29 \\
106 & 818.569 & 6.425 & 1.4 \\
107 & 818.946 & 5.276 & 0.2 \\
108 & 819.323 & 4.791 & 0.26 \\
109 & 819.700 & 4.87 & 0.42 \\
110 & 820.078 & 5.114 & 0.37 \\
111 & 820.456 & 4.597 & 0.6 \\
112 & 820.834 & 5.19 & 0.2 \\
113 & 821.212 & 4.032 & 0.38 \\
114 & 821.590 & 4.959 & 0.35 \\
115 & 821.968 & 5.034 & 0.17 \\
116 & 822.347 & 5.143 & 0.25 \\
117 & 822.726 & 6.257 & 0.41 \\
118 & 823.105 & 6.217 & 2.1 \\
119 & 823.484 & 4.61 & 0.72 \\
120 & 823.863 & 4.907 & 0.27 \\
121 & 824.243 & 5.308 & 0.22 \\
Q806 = 0.98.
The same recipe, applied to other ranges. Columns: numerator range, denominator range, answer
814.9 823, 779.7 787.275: 0.93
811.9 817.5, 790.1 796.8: 1.02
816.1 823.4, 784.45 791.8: 0.95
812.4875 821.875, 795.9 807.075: 0.97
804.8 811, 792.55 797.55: 1.01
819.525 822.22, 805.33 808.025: 0.92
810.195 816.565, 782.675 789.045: 0.96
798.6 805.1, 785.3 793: 0.99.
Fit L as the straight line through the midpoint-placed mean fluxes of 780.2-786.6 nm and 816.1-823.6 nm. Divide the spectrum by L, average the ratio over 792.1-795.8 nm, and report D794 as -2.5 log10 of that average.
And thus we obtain 0.052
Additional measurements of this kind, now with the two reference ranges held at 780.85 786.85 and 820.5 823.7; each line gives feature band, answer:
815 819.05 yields 0.001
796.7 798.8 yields 0.028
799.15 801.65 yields 0.022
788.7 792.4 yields 0.034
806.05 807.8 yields 0.025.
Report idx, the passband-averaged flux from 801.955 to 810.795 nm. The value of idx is 5.27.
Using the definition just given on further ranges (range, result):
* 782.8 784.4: 5.48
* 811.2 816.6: 5.3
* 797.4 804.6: 5.29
